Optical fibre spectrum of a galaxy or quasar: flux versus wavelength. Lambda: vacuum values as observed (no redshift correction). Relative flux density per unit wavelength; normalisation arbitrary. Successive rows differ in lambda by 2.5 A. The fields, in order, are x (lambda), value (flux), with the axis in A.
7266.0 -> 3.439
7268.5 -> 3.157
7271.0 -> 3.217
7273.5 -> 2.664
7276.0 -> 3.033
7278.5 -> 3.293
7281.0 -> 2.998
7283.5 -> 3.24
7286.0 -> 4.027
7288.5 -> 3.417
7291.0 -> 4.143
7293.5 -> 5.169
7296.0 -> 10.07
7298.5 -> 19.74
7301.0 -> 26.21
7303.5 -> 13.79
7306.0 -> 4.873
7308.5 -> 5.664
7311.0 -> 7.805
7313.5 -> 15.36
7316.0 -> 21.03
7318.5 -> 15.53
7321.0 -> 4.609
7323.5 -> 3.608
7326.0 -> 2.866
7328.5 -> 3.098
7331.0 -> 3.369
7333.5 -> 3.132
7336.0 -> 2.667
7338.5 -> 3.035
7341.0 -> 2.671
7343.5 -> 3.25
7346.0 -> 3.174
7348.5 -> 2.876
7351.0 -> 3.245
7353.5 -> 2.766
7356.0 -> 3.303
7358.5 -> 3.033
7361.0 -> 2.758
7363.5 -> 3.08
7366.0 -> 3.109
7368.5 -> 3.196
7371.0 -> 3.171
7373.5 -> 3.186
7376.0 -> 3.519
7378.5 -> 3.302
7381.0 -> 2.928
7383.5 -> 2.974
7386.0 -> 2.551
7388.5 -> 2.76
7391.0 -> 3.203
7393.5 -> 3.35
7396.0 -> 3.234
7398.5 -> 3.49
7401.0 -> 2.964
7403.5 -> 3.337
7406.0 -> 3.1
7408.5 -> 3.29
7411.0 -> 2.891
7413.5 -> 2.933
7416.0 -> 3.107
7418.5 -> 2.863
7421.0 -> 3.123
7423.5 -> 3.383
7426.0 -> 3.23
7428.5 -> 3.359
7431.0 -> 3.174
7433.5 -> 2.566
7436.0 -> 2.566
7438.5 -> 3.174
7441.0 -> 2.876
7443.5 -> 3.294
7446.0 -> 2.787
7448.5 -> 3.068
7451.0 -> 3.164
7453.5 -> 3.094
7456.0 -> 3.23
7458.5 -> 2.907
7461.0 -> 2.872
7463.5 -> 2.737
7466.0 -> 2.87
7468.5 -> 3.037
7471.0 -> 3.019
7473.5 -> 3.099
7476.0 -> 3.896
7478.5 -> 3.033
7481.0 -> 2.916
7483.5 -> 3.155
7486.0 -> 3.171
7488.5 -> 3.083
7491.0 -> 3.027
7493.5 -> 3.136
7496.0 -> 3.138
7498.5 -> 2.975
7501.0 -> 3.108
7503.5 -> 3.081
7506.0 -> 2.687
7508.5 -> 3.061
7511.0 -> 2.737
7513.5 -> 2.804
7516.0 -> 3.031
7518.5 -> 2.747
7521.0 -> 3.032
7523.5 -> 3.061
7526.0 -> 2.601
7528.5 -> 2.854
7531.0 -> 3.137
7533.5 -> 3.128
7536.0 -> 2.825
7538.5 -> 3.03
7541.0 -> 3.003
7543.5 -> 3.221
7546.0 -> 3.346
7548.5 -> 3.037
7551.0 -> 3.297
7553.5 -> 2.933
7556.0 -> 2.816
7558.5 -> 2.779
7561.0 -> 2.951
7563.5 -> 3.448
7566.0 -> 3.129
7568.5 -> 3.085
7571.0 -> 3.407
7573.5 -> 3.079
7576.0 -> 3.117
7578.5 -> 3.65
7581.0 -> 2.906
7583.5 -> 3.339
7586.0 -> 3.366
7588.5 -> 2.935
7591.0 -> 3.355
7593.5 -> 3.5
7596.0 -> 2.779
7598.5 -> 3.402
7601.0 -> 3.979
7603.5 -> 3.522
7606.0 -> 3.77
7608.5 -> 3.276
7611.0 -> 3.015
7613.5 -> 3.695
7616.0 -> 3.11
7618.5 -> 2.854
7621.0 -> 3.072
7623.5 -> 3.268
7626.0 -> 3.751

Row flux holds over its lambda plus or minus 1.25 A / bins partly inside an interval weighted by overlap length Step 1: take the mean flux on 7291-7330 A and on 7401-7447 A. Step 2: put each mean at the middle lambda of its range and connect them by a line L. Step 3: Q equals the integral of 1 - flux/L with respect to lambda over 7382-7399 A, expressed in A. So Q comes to 6.9 A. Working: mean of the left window 10.4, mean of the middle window 3.06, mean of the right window 3.06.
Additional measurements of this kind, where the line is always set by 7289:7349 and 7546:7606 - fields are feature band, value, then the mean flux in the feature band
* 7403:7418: 7.52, 3.09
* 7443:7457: 6.10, 3.09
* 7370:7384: 7.42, 3.19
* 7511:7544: 9.19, 2.95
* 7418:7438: 9.64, 3.04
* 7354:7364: 5.75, 3.02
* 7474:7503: 9.96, 3.15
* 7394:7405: 5.39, 3.26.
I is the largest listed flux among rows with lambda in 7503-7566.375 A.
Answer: 3.448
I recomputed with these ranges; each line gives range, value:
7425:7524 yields 3.896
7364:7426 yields 3.519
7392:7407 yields 3.49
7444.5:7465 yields 3.23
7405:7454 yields 3.383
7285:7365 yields 26.21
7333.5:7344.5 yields 3.25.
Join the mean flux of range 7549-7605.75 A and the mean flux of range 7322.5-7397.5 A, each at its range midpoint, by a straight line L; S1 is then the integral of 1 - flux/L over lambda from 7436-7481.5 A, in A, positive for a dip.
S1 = 1.41 A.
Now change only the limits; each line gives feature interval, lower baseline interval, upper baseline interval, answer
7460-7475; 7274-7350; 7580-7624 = 6.04 A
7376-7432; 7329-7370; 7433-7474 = -2.26 A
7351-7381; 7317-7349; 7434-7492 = 6.44 A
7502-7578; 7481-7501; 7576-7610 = 4.61 A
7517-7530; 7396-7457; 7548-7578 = 0.98 A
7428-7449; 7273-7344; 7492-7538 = 7.14 A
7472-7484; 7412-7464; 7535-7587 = -0.62 A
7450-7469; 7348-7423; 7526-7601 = 0.78 A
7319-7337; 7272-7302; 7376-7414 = 5.77 A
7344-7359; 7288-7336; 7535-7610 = 9.35 A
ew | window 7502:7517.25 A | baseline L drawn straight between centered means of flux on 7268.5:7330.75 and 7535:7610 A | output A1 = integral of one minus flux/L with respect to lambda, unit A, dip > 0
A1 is 4.8 A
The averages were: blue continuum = 7.73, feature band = 2.9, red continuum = 3.21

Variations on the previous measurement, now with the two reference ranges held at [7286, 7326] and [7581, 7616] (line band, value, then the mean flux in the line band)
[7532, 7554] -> 7.4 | 3.1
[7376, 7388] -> 7.8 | 2.99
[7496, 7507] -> 5.2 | 2.99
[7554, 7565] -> 3.3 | 3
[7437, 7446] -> 5.1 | 3.05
